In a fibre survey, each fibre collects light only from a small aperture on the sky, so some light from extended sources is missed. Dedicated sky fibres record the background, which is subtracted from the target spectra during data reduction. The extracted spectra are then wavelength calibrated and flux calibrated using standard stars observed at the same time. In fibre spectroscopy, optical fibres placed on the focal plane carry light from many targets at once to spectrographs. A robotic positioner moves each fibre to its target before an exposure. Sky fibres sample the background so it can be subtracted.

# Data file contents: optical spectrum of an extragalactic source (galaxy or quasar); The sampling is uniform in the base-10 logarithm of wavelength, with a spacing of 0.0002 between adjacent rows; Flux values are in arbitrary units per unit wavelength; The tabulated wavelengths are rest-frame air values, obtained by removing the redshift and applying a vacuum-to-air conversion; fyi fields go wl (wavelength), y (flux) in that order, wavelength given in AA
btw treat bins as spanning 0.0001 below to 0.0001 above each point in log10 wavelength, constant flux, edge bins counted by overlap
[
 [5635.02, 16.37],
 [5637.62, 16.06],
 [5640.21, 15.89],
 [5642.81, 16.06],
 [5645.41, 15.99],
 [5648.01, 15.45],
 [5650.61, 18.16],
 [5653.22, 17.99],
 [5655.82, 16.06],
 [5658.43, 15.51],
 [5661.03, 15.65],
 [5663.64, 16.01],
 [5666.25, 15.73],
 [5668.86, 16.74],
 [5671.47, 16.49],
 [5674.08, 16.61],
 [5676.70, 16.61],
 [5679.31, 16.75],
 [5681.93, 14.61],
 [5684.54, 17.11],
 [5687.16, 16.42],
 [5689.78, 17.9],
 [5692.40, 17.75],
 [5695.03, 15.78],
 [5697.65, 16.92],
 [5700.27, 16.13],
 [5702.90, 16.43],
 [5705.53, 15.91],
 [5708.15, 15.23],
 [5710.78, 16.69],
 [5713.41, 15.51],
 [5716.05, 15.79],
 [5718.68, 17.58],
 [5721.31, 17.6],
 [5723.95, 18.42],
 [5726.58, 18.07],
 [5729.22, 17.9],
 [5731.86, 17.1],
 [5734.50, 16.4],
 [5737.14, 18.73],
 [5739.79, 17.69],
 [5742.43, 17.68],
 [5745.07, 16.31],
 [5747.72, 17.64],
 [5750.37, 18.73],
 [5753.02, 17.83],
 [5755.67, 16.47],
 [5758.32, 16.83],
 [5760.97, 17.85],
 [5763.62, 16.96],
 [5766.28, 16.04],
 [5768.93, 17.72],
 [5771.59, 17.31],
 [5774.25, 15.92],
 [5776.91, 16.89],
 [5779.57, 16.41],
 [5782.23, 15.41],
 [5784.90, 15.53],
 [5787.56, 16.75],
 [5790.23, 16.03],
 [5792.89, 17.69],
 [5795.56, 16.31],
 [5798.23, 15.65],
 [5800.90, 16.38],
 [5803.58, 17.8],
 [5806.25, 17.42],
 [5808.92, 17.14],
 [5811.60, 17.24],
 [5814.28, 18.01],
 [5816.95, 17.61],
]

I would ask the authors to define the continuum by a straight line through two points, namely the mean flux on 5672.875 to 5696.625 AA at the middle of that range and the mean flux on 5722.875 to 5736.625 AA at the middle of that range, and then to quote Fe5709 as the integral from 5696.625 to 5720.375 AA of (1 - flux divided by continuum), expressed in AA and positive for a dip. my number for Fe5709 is 1.2 AA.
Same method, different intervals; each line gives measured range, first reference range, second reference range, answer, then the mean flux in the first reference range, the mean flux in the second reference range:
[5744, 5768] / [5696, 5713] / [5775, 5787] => -1.60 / 16.2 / 16.1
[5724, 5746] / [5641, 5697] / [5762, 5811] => -1.33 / 16.4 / 16.6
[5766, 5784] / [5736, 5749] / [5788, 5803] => 0.41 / 17.6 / 16.5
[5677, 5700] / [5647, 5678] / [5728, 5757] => 0.20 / 16.4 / 17.5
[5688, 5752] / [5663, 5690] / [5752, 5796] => -2.08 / 16.4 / 16.7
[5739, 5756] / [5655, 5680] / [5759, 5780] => -0.78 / 16.2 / 16.9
